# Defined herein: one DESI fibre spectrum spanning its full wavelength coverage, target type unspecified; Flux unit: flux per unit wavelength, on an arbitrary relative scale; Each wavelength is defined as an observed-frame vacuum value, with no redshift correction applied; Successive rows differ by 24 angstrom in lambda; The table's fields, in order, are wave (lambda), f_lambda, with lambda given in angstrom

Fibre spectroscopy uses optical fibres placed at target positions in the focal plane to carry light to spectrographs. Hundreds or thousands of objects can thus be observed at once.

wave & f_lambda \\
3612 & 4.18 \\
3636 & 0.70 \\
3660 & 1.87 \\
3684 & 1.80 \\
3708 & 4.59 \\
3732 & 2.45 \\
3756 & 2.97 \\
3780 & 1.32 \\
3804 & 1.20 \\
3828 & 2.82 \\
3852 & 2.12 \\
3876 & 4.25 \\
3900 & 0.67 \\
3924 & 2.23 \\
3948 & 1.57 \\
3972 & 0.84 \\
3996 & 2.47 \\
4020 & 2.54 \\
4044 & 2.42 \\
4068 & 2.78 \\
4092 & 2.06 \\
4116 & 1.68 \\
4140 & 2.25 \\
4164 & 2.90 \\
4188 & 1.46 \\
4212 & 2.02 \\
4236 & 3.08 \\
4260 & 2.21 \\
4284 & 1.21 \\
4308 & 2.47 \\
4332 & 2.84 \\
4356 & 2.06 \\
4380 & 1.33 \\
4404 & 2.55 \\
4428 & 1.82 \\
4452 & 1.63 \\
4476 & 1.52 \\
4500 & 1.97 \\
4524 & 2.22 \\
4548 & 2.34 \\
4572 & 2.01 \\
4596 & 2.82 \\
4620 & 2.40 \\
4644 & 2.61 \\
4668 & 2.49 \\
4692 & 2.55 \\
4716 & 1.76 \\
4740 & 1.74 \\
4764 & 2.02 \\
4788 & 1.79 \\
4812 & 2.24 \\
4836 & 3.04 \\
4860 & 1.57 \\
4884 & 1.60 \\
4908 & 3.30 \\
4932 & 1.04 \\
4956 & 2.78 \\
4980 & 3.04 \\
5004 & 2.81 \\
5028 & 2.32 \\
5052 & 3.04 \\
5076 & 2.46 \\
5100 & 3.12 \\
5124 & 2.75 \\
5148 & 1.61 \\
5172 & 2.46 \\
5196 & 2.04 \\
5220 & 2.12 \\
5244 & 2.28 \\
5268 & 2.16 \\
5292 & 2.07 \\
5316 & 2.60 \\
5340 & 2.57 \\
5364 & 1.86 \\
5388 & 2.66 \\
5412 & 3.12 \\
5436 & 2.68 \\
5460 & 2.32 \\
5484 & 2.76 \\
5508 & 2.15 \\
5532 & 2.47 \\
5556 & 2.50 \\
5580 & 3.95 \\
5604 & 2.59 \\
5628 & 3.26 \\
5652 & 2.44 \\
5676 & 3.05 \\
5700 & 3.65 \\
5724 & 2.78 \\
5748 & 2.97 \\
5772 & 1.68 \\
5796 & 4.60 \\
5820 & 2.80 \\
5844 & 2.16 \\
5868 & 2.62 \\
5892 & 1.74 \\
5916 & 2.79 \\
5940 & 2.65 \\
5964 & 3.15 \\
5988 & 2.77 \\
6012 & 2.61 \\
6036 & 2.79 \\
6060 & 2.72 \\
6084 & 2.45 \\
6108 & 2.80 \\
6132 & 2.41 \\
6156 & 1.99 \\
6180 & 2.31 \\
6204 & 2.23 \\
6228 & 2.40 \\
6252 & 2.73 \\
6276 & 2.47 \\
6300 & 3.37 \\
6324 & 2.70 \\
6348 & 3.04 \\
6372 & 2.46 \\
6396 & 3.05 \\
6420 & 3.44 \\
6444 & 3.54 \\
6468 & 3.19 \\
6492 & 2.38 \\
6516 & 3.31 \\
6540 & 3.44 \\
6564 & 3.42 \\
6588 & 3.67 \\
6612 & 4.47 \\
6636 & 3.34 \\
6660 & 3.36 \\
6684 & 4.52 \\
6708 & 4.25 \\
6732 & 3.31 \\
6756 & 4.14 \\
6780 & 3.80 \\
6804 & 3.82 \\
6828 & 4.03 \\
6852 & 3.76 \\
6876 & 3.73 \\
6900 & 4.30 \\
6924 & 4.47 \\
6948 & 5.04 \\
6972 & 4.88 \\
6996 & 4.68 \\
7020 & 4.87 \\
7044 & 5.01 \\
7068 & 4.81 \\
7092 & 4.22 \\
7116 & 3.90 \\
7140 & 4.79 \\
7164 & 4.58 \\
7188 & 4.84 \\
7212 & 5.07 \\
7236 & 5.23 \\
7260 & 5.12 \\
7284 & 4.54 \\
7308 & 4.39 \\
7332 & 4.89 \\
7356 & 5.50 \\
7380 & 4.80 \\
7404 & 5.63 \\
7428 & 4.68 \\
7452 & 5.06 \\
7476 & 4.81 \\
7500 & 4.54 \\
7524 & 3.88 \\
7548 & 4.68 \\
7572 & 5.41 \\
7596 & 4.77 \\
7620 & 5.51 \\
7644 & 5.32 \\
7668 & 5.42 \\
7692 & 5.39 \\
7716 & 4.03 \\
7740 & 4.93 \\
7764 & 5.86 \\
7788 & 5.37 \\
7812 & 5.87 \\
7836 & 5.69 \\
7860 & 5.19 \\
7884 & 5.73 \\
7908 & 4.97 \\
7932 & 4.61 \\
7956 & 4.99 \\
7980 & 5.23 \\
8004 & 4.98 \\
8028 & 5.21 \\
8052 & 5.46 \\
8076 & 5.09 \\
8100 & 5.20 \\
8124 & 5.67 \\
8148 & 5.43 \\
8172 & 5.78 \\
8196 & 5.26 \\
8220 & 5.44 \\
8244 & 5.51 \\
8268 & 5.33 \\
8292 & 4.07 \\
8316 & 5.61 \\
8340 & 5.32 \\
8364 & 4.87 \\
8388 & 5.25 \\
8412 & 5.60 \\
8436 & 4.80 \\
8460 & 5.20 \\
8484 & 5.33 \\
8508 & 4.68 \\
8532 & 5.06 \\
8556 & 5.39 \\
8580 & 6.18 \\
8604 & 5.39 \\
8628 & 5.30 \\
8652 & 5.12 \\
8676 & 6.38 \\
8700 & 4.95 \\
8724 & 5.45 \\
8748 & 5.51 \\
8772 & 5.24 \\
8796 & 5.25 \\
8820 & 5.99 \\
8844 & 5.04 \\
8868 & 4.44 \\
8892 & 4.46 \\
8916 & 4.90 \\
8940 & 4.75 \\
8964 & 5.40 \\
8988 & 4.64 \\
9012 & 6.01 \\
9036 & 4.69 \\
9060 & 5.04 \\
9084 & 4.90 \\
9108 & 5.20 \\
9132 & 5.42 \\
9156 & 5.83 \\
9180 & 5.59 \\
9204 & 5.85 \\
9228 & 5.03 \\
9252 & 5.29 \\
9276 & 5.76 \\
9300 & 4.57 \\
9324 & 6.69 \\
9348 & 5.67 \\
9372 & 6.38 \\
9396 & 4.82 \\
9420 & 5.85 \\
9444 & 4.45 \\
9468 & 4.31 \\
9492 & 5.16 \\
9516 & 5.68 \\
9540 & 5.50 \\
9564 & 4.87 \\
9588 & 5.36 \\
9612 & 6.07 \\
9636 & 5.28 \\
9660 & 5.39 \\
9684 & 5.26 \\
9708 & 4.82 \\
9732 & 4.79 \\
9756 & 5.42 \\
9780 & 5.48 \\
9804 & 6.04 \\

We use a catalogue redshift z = 0.732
